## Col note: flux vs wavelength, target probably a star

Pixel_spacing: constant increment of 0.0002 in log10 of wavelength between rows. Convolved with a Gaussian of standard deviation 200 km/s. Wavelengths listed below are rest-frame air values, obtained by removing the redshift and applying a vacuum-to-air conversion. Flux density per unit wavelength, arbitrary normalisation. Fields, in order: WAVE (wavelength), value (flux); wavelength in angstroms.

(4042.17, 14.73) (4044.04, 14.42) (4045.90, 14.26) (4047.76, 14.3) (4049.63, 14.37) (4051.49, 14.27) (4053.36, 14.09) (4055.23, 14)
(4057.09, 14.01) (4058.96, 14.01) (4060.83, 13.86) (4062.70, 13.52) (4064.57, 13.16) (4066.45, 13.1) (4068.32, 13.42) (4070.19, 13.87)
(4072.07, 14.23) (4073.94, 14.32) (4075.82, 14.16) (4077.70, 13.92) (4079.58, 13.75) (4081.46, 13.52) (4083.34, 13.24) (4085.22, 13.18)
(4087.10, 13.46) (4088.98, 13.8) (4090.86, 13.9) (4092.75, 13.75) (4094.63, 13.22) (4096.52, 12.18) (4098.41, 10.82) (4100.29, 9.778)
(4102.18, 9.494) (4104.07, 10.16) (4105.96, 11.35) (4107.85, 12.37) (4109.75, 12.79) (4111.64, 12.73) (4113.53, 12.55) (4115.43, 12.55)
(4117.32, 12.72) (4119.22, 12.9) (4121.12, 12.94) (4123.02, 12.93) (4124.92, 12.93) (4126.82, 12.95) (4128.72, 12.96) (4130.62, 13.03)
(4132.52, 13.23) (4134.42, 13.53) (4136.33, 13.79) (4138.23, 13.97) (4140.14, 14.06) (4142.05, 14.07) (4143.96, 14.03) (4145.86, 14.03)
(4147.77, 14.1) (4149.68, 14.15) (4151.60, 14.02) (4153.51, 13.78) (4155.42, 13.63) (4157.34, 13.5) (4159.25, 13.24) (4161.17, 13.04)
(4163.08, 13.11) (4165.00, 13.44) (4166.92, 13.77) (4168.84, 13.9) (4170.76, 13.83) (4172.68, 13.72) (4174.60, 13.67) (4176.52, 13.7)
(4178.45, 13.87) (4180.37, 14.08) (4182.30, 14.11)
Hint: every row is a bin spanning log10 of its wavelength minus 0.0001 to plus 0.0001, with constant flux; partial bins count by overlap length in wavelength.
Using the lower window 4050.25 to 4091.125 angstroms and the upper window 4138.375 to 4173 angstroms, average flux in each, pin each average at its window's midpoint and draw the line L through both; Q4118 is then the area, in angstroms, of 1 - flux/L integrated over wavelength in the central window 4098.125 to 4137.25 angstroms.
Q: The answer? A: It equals 4.0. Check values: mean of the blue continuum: 13.8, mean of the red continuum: 13.7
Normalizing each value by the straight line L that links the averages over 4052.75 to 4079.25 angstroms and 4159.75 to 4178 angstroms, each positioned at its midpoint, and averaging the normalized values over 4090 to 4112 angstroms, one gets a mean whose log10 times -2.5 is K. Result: 0.16 mag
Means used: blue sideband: 13.8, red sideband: 13.6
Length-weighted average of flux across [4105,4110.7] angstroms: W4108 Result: 12.2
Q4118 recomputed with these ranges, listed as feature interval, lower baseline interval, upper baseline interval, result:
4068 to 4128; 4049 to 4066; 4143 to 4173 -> 4.4 angstroms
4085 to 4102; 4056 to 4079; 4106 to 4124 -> 0.9 angstroms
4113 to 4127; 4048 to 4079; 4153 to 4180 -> 0.9 angstroms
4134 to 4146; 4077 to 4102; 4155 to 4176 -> -0.6 angstroms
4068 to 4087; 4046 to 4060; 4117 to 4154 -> 0.3 angstroms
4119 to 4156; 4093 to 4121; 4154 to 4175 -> -2.3 angstroms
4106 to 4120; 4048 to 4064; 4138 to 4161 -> 1.3 angstroms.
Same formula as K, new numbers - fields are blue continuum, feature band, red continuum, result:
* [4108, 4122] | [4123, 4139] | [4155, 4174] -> -0.025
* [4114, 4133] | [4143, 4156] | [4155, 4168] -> -0.060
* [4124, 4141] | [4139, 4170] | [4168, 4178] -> -0.012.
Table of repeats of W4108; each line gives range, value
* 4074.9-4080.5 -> 13.9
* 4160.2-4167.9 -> 13.3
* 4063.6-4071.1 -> 13.4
